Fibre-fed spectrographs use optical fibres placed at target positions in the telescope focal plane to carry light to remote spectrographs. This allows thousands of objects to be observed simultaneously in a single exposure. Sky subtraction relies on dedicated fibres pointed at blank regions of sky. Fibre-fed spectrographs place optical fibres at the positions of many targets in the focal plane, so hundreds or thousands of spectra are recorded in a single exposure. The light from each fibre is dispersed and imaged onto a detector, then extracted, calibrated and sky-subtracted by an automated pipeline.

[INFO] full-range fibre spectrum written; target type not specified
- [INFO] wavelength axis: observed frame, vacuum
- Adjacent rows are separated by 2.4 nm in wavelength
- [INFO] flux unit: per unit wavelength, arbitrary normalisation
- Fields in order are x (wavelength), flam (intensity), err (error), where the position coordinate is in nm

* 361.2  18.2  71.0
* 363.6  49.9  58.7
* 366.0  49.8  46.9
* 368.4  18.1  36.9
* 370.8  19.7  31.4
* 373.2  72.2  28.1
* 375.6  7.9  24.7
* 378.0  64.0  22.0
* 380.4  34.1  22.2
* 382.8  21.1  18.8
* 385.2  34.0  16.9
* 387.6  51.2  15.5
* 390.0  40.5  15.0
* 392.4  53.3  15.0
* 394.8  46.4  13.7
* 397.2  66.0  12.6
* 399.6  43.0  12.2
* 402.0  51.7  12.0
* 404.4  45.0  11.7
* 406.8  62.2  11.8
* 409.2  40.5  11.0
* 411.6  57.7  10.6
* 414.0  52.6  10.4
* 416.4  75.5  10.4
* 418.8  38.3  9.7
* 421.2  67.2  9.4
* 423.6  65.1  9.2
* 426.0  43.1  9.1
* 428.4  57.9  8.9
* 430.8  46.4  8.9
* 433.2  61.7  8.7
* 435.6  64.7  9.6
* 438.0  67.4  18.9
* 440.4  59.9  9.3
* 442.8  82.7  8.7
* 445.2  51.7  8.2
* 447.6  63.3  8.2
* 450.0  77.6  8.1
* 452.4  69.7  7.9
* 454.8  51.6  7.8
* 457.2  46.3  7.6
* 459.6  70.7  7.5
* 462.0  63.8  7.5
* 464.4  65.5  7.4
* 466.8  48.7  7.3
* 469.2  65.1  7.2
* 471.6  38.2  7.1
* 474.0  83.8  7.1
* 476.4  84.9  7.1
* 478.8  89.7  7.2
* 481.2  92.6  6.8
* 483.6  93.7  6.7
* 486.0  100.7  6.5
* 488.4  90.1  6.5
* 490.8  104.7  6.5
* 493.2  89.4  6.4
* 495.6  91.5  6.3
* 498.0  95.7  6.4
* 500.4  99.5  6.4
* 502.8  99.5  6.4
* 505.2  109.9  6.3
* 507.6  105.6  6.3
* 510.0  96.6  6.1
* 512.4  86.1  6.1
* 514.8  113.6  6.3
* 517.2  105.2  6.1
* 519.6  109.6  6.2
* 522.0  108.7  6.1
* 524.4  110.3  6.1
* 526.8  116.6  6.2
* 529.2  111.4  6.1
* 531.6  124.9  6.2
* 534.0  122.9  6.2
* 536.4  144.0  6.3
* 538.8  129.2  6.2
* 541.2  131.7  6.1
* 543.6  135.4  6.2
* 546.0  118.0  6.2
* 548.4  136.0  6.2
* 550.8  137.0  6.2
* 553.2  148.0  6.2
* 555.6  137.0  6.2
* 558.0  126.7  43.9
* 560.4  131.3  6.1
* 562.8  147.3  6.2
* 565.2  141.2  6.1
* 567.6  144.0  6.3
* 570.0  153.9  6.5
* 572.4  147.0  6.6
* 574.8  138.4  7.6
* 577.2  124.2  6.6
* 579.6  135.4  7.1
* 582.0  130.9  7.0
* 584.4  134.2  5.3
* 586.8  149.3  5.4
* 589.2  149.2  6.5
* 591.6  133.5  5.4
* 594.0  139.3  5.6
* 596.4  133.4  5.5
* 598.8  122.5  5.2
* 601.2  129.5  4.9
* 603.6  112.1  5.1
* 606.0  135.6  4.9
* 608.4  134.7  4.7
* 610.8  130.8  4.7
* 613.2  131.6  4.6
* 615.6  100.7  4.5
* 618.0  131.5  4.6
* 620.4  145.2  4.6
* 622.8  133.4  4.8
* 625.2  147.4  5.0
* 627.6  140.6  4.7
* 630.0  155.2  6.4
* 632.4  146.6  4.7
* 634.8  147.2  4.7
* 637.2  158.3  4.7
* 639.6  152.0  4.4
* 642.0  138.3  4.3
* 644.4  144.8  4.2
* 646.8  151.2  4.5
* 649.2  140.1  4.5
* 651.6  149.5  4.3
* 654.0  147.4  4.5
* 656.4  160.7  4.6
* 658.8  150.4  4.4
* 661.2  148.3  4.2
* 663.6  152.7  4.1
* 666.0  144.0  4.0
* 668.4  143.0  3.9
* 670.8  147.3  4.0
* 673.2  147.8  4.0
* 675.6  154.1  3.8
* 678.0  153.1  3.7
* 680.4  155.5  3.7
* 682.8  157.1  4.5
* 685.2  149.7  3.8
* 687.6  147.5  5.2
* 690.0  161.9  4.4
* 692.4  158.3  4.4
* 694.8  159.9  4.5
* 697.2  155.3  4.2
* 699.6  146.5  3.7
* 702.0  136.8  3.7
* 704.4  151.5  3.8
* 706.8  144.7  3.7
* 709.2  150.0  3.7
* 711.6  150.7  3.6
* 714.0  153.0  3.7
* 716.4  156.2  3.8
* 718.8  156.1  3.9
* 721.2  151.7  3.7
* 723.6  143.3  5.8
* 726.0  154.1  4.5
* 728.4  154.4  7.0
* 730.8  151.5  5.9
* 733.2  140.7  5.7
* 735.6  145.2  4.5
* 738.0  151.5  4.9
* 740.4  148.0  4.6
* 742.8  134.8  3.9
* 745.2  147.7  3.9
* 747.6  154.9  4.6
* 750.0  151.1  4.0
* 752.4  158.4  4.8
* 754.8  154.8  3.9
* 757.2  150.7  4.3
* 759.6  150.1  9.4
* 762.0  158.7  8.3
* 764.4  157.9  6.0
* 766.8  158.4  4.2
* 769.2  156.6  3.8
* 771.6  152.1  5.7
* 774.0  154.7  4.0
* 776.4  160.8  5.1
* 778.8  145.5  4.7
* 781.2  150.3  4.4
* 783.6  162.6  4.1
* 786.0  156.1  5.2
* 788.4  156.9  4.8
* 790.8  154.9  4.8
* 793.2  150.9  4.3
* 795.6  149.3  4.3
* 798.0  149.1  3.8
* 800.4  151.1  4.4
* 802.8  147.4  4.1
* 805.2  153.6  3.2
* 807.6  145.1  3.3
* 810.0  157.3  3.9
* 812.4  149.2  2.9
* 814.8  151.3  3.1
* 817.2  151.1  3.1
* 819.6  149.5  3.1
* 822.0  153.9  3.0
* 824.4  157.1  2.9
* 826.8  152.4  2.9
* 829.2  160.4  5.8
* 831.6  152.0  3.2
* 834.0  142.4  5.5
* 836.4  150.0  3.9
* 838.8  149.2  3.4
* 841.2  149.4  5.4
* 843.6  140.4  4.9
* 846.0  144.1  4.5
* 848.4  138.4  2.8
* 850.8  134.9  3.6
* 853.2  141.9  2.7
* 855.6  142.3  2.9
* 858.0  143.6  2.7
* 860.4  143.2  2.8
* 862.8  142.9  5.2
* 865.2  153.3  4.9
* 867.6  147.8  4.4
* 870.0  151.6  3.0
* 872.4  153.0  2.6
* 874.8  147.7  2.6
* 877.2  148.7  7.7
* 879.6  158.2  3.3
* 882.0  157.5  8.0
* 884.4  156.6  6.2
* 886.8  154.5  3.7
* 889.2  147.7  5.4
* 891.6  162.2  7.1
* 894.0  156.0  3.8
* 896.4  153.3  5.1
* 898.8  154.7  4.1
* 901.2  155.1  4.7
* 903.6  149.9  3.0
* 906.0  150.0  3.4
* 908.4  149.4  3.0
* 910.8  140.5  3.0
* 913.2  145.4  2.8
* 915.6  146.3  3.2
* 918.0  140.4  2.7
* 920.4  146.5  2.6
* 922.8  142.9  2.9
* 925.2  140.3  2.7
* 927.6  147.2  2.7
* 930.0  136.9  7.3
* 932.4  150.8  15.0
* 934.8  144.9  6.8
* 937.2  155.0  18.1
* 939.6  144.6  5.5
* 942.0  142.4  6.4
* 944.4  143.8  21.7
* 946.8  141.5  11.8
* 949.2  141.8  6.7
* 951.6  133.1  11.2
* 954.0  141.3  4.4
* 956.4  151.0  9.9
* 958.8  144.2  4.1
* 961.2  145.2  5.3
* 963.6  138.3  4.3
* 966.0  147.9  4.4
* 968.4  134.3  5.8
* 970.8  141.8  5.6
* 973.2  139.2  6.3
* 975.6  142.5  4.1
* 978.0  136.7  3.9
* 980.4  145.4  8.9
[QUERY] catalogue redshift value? 0.189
